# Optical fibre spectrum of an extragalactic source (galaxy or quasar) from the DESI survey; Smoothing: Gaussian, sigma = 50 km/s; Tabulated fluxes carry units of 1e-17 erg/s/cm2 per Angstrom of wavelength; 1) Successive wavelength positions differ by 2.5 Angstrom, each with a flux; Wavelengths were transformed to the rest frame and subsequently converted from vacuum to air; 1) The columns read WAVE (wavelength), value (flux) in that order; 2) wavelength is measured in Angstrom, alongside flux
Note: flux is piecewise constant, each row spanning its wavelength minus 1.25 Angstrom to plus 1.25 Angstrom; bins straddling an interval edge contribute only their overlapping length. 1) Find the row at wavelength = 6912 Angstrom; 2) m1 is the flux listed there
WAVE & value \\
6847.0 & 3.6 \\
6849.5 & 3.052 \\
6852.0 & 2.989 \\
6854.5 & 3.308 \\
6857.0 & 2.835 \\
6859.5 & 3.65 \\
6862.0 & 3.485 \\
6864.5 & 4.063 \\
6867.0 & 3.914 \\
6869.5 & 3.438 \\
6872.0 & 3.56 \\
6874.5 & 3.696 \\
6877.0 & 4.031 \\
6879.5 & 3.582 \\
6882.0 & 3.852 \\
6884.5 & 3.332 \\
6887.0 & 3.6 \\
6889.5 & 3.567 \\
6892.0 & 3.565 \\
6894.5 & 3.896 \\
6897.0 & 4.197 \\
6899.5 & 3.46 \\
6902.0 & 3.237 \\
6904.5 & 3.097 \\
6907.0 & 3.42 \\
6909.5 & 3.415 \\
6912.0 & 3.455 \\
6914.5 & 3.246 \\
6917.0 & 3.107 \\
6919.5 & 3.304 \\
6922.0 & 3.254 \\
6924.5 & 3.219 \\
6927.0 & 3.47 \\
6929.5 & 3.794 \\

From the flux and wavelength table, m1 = 3.455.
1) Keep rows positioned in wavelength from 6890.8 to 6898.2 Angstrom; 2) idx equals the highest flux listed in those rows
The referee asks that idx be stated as 4.197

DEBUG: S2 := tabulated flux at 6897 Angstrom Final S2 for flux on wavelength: 4.197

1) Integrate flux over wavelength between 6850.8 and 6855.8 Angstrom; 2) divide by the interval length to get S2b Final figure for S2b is 3.15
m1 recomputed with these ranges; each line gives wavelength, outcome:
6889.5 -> 3.567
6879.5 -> 3.582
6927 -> 3.47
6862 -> 3.485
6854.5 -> 3.308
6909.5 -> 3.415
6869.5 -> 3.438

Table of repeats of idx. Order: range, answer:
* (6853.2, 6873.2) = 4.063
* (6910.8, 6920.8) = 3.455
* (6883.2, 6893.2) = 3.6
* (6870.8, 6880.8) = 4.031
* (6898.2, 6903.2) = 3.46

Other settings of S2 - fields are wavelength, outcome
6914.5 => 3.246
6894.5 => 3.896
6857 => 2.835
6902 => 3.237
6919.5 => 3.304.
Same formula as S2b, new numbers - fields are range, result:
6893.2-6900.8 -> 3.85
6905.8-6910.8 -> 3.42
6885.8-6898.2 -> 3.76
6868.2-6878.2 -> 3.68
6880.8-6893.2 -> 3.58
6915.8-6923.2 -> 3.22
